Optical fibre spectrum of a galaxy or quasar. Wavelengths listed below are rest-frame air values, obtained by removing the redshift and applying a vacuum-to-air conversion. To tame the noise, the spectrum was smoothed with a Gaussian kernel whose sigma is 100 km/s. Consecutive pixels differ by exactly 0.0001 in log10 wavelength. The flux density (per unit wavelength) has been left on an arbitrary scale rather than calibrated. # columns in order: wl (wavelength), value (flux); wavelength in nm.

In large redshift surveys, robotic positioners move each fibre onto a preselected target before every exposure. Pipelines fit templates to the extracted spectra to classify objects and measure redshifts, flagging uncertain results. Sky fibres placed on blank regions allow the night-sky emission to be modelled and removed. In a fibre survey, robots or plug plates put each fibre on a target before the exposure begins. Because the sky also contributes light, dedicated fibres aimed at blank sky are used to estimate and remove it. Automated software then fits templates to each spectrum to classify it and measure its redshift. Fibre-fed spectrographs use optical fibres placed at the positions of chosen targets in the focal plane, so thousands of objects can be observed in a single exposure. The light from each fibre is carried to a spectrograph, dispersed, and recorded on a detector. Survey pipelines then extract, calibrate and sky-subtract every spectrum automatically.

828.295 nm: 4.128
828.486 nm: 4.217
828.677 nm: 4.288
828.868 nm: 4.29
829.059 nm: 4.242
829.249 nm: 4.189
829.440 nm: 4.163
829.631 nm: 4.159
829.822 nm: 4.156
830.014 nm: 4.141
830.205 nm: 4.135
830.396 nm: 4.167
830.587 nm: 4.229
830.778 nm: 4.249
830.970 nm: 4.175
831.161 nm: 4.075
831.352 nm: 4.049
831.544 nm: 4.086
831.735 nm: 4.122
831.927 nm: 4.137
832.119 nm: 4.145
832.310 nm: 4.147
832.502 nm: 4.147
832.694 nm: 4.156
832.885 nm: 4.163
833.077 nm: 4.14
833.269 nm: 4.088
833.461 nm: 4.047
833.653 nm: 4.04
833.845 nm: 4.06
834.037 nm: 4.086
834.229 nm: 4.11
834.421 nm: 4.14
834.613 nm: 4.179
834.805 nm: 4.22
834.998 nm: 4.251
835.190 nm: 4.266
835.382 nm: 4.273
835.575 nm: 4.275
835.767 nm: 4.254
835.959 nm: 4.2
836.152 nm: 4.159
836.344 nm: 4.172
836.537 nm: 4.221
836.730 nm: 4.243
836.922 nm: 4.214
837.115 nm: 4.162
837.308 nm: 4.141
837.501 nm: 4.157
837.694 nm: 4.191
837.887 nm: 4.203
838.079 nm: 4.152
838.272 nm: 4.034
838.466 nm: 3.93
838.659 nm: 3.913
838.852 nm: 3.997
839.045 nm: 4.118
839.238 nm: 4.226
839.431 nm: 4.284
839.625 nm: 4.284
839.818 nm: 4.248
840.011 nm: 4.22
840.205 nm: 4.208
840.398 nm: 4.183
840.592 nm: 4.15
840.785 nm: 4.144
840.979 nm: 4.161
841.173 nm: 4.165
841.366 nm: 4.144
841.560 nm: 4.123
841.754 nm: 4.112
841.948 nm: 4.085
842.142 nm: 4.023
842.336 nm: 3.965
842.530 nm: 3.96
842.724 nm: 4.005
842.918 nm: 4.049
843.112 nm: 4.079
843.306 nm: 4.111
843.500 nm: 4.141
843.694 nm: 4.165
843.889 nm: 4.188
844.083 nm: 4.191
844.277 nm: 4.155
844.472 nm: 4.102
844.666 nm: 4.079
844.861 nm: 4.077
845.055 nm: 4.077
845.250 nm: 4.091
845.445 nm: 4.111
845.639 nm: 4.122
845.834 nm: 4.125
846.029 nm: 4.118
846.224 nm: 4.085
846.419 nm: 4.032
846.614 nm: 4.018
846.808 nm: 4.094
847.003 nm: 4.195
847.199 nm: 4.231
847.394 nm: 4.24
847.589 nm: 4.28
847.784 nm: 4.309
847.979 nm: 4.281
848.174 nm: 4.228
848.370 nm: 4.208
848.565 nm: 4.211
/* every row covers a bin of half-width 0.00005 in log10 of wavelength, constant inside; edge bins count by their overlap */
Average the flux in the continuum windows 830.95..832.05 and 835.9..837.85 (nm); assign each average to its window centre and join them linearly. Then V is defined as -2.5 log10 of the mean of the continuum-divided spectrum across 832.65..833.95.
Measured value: 0.01 mag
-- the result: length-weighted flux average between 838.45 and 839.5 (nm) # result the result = 4.09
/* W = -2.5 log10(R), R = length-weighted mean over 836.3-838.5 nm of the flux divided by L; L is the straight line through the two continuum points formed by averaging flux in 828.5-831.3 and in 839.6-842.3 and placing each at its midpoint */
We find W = 0.00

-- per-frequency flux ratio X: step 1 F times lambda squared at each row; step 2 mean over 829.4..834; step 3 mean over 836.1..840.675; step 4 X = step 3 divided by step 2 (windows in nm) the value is 1.0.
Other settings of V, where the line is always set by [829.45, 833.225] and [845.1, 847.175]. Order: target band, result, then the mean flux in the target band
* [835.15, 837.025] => -0.02 mag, 4.23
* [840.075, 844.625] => 0.00 mag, 4.11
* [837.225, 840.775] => -0.01 mag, 4.15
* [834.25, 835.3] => -0.02 mag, 4.21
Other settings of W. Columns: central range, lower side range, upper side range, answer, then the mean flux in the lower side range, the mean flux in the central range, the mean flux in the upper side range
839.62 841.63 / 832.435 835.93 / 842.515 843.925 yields -0.02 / 4.16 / 4.18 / 4.09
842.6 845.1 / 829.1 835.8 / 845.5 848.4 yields 0.01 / 4.15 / 4.11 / 4.17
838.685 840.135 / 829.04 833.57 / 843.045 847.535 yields -0.01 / 4.14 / 4.18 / 4.12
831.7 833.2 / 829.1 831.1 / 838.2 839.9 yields 0.00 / 4.18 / 4.14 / 4.11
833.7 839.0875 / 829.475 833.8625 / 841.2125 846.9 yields -0.01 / 4.13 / 4.15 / 4.09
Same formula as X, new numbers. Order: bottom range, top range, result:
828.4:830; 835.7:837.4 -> 1.01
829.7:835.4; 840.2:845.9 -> 1.02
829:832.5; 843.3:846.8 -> 1.02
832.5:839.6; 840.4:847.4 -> 1.01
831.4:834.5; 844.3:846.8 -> 1.02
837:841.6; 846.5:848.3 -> 1.03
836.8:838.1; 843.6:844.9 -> 1.01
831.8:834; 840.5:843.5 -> 1.02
